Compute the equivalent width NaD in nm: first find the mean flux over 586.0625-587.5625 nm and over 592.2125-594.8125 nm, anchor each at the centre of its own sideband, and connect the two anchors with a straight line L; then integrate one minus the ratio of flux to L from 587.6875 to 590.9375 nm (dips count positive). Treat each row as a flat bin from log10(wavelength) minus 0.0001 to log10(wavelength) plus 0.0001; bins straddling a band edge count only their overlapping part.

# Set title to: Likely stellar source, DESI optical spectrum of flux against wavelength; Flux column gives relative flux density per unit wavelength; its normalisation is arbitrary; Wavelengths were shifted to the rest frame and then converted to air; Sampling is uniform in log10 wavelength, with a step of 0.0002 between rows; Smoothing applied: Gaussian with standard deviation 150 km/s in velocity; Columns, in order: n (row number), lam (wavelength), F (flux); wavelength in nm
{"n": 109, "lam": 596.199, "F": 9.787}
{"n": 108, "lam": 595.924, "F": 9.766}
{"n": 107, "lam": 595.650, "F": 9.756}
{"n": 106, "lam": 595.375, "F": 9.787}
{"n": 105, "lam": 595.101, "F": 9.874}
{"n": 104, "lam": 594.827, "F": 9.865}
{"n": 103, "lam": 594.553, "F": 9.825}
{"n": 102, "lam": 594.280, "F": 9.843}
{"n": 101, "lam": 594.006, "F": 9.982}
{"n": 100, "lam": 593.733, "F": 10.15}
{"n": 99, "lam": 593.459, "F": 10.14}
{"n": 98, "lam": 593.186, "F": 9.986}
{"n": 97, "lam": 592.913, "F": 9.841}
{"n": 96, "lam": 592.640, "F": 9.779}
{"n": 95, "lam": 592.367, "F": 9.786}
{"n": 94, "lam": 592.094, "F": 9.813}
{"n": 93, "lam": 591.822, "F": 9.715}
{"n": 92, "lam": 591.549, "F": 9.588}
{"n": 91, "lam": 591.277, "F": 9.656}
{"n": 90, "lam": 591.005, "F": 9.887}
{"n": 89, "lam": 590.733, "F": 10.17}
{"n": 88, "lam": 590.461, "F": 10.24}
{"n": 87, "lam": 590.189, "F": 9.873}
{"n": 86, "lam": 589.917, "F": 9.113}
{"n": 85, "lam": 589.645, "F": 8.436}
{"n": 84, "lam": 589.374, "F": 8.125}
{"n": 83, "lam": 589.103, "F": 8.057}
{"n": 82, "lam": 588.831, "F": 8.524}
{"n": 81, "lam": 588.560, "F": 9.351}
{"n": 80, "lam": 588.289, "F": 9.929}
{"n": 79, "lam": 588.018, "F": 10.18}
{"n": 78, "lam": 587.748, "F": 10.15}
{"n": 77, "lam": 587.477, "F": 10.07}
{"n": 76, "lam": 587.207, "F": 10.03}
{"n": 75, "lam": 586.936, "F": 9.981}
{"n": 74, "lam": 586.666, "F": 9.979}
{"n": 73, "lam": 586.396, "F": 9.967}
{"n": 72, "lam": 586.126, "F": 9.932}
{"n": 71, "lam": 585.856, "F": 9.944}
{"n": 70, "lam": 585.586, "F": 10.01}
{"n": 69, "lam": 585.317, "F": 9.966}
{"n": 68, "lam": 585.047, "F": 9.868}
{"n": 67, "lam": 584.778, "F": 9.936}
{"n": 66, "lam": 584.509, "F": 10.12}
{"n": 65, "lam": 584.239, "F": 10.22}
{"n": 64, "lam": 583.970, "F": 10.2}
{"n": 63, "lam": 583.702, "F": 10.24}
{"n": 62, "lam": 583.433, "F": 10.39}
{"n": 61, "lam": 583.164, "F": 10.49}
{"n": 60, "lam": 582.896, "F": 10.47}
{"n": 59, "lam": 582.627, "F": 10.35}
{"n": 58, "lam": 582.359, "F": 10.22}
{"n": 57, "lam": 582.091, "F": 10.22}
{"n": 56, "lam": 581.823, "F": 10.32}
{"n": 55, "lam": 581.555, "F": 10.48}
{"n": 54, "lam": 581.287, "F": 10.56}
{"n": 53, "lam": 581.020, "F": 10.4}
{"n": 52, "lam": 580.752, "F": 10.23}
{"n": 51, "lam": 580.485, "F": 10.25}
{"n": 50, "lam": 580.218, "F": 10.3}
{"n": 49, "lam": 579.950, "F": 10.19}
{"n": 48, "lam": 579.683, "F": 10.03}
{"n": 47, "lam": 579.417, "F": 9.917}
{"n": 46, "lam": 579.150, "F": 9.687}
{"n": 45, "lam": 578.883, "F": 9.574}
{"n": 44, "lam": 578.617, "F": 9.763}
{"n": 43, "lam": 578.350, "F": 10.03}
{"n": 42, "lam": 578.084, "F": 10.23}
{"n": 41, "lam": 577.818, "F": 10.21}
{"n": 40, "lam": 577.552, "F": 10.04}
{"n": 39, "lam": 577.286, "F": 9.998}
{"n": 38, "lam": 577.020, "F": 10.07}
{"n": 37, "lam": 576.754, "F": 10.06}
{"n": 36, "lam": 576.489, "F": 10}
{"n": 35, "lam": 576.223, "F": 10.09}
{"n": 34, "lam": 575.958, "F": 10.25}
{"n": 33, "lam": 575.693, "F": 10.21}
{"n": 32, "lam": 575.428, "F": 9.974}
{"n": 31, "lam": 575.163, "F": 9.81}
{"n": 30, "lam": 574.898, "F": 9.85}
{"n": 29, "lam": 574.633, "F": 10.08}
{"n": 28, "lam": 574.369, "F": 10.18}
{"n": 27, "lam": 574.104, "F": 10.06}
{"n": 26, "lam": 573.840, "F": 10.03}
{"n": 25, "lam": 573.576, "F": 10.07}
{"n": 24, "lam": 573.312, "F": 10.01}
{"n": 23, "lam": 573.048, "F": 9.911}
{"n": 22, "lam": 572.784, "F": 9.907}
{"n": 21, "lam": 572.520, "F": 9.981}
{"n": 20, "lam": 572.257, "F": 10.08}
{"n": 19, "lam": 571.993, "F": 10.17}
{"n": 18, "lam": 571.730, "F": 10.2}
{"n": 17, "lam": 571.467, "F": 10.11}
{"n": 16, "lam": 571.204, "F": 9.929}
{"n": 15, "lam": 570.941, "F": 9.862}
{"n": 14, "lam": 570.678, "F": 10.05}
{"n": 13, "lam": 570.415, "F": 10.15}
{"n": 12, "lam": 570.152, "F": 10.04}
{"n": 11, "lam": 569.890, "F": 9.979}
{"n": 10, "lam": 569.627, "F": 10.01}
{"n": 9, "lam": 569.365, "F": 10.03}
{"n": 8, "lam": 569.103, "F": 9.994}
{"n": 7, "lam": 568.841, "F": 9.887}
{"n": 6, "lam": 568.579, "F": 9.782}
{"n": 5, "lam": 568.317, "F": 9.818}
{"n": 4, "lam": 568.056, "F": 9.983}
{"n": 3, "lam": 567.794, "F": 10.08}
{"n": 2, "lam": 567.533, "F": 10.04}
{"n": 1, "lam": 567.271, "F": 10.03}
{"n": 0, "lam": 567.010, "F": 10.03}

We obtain 0.205 nm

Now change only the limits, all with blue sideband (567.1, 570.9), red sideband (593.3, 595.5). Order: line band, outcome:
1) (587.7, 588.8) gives 0.02 nm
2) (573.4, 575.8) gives -0.01 nm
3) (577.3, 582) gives -0.08 nm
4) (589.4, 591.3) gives 0.08 nm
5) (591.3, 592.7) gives 0.03 nm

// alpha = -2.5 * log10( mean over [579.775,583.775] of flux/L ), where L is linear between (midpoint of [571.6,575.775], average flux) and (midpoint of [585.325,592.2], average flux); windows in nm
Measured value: -0.056 mag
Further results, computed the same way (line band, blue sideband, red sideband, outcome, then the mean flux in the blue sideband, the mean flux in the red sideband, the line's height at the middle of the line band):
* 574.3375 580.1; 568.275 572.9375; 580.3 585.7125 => 0.01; 10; 10.2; 10.1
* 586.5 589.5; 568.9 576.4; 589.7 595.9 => 0.04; 10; 9.83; 9.88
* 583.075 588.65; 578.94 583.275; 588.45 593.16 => -0.02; 10.2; 9.42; 9.84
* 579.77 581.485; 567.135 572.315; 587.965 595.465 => -0.05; 10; 9.62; 9.82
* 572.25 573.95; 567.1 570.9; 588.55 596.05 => -0.01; 9.99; 9.61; 9.92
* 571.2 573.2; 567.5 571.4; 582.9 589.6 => -0.01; 9.98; 9.81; 9.95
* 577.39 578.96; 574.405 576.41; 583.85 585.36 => 0.01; 10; 10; 10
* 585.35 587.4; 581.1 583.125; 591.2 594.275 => 0.02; 10.4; 9.86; 10.2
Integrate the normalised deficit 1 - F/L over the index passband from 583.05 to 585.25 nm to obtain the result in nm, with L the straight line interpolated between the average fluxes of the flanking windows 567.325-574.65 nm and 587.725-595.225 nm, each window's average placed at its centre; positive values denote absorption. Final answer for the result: -0.09 nm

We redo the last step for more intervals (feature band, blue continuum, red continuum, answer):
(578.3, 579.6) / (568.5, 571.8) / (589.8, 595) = 0.02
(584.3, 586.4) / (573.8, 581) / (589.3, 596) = -0.02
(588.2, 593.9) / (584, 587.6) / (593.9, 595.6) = 0.22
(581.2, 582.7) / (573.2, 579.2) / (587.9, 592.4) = -0.09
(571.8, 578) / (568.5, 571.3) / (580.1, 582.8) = 0.05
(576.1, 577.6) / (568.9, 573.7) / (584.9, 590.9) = -0.02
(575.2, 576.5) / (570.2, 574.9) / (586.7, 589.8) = -0.03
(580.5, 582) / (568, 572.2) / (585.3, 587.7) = -0.06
